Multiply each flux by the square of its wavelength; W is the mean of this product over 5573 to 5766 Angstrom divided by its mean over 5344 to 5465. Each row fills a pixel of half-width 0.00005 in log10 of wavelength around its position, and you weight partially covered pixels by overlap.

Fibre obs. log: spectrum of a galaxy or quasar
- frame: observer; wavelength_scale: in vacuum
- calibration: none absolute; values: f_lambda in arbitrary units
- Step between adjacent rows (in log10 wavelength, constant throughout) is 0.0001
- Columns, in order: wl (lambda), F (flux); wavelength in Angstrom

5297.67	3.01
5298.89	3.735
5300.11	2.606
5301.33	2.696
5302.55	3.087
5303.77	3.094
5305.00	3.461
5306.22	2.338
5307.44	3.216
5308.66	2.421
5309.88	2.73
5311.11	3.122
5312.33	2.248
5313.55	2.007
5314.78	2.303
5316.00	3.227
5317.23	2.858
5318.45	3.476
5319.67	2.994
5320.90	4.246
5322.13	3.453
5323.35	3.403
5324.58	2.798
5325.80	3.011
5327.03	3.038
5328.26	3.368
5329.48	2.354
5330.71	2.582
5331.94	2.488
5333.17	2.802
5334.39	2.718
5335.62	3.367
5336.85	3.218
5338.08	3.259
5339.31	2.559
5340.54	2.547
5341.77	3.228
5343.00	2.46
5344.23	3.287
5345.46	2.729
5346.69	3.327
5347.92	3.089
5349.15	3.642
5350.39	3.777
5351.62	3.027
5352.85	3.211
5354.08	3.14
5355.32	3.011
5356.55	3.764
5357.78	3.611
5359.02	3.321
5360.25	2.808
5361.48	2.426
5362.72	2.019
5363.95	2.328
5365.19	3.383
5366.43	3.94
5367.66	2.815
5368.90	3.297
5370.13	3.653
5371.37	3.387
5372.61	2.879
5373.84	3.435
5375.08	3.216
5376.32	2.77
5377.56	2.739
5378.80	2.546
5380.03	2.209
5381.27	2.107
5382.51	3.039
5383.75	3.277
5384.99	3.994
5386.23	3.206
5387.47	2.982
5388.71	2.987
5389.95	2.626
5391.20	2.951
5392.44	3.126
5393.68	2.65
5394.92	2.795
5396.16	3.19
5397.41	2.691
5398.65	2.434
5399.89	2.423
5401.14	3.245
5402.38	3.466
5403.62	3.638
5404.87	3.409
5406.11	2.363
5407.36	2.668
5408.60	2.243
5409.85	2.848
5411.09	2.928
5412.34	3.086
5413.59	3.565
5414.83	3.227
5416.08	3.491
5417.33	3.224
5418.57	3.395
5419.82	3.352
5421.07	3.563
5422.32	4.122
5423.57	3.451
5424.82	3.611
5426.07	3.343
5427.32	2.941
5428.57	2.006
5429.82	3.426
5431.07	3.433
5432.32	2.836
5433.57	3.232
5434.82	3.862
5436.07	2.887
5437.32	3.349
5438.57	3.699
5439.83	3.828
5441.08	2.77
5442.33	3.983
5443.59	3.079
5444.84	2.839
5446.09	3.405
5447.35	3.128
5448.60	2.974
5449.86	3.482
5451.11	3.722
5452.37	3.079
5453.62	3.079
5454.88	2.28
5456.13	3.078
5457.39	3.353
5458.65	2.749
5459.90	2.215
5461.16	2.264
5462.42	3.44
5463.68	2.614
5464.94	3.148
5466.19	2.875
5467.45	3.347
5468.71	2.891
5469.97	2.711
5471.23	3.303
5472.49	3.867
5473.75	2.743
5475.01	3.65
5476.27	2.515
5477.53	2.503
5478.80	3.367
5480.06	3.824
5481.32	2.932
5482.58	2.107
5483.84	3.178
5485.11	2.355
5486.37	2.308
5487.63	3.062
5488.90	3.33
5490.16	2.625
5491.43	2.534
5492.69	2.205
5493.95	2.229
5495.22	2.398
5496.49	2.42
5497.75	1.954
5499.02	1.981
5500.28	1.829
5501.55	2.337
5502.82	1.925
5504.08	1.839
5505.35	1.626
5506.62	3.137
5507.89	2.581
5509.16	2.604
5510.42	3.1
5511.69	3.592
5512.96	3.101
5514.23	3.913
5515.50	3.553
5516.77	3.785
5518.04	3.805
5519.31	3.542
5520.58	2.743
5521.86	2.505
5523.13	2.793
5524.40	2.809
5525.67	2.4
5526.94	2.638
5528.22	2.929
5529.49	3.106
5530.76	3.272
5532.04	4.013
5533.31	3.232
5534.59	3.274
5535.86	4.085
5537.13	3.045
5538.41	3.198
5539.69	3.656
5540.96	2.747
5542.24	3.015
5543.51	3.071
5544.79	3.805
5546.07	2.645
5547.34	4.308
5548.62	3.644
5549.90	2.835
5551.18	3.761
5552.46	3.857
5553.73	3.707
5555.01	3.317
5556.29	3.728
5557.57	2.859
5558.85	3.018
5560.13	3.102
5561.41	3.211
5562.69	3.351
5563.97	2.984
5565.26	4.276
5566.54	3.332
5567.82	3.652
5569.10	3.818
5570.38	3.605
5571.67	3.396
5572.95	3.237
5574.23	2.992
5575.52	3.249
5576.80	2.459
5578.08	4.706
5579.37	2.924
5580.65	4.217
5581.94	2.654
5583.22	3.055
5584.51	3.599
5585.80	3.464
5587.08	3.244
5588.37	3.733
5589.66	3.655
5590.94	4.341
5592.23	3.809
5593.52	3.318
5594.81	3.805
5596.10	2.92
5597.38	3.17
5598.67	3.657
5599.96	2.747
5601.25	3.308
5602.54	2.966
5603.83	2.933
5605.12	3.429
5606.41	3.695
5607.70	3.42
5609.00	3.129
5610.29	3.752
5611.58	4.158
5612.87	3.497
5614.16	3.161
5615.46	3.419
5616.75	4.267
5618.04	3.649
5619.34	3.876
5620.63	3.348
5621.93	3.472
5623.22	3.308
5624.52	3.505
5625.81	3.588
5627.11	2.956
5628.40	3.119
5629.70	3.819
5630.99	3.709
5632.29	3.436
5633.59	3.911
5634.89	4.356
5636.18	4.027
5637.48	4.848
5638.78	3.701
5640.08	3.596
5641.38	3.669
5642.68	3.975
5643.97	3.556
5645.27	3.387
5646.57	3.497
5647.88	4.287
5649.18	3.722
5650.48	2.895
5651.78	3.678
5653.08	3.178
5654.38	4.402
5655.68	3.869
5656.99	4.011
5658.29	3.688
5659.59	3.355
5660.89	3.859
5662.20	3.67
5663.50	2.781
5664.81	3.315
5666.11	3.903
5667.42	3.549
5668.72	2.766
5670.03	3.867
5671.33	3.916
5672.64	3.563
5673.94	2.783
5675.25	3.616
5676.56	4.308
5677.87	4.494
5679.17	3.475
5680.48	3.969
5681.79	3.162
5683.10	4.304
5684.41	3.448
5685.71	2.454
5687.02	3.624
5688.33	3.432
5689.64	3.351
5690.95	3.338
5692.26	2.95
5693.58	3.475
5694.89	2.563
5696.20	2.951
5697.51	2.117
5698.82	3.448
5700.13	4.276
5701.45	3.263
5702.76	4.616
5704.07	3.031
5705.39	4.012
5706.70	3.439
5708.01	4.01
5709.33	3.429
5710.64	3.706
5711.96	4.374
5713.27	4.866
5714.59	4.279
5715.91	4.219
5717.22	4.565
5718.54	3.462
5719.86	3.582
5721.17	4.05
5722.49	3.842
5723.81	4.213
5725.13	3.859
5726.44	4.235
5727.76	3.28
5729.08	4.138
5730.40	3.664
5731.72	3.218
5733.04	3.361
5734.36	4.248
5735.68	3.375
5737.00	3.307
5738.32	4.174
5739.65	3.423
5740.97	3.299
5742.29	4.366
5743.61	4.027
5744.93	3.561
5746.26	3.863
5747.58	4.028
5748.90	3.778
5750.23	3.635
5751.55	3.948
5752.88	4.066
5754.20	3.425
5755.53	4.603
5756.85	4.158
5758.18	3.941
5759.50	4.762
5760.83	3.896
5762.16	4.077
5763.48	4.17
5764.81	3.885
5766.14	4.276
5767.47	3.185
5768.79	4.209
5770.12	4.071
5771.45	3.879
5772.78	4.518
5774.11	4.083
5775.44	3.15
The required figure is 1.3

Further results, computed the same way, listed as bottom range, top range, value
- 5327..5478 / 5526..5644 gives 1.21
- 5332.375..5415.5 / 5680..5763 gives 1.41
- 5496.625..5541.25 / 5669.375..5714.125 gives 1.30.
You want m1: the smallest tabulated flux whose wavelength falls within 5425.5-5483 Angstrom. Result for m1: 2.006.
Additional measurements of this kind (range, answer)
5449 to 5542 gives 1.626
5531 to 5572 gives 2.645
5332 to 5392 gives 2.019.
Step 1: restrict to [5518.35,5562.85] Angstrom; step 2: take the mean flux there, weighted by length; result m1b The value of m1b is 3.24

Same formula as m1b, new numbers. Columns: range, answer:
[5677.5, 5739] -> 3.67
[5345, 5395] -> 3.06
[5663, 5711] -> 3.48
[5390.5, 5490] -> 3.08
